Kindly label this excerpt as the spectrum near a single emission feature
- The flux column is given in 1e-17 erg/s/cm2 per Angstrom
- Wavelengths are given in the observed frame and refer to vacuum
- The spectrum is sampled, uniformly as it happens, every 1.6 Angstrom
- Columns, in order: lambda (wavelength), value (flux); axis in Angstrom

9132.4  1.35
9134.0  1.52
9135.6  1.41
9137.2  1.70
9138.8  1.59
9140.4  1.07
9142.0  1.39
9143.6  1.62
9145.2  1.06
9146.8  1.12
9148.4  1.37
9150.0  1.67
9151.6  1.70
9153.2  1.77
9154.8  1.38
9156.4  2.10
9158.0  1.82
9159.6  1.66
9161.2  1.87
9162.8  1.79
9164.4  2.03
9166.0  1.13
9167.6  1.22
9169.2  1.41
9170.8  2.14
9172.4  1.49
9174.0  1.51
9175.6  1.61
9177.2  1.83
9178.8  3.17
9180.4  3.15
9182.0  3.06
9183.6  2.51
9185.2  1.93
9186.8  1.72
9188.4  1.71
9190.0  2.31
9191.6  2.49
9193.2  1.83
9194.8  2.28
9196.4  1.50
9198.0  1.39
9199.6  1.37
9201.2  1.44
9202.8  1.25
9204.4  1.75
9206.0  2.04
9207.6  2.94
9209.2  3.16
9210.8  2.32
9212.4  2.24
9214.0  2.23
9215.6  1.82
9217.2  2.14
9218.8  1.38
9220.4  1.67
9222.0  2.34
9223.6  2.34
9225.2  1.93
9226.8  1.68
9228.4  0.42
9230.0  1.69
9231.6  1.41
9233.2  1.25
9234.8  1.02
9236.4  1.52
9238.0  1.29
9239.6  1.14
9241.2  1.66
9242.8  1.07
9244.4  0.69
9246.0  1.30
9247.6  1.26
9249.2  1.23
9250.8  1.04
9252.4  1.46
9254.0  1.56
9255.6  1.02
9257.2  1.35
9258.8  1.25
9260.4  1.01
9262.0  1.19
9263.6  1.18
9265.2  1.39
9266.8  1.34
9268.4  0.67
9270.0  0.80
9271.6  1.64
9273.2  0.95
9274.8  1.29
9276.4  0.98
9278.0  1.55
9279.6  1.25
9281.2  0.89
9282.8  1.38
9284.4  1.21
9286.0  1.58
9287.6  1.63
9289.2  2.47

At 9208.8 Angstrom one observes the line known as [N II]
